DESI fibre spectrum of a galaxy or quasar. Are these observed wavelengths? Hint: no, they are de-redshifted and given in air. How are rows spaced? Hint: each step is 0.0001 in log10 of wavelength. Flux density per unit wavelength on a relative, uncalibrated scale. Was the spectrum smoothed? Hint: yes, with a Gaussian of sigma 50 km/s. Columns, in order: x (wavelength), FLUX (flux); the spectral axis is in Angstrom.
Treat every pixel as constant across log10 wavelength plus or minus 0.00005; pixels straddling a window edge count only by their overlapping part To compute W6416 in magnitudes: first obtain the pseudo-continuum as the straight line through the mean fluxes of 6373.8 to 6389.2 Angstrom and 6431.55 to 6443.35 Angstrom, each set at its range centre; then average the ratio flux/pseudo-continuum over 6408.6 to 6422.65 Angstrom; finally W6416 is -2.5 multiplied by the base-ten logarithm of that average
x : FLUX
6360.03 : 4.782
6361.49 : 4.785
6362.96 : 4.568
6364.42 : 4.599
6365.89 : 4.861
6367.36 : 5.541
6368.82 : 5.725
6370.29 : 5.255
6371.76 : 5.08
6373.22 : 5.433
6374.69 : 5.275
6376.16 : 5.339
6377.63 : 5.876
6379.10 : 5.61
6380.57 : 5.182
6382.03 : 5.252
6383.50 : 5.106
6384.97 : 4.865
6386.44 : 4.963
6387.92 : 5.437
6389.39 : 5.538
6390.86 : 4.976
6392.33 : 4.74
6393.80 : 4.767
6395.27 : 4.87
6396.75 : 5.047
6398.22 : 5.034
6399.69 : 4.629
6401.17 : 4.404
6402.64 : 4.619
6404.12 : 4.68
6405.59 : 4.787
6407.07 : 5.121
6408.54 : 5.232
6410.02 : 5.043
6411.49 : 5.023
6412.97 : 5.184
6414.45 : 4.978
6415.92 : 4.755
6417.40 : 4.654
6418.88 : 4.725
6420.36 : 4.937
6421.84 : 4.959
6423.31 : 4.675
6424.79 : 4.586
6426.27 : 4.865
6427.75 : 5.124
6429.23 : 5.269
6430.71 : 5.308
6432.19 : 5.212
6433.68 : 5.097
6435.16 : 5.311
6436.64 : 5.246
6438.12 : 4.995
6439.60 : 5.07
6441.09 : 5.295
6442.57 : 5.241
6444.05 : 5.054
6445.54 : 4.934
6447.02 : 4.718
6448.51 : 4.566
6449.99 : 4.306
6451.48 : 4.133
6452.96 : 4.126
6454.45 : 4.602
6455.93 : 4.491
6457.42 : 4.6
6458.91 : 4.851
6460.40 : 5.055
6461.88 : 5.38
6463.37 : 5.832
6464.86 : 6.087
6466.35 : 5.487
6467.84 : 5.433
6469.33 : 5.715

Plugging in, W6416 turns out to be 0.06 mag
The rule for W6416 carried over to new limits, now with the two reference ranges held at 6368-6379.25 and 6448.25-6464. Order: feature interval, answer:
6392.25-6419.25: 0.064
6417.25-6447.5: -0.021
